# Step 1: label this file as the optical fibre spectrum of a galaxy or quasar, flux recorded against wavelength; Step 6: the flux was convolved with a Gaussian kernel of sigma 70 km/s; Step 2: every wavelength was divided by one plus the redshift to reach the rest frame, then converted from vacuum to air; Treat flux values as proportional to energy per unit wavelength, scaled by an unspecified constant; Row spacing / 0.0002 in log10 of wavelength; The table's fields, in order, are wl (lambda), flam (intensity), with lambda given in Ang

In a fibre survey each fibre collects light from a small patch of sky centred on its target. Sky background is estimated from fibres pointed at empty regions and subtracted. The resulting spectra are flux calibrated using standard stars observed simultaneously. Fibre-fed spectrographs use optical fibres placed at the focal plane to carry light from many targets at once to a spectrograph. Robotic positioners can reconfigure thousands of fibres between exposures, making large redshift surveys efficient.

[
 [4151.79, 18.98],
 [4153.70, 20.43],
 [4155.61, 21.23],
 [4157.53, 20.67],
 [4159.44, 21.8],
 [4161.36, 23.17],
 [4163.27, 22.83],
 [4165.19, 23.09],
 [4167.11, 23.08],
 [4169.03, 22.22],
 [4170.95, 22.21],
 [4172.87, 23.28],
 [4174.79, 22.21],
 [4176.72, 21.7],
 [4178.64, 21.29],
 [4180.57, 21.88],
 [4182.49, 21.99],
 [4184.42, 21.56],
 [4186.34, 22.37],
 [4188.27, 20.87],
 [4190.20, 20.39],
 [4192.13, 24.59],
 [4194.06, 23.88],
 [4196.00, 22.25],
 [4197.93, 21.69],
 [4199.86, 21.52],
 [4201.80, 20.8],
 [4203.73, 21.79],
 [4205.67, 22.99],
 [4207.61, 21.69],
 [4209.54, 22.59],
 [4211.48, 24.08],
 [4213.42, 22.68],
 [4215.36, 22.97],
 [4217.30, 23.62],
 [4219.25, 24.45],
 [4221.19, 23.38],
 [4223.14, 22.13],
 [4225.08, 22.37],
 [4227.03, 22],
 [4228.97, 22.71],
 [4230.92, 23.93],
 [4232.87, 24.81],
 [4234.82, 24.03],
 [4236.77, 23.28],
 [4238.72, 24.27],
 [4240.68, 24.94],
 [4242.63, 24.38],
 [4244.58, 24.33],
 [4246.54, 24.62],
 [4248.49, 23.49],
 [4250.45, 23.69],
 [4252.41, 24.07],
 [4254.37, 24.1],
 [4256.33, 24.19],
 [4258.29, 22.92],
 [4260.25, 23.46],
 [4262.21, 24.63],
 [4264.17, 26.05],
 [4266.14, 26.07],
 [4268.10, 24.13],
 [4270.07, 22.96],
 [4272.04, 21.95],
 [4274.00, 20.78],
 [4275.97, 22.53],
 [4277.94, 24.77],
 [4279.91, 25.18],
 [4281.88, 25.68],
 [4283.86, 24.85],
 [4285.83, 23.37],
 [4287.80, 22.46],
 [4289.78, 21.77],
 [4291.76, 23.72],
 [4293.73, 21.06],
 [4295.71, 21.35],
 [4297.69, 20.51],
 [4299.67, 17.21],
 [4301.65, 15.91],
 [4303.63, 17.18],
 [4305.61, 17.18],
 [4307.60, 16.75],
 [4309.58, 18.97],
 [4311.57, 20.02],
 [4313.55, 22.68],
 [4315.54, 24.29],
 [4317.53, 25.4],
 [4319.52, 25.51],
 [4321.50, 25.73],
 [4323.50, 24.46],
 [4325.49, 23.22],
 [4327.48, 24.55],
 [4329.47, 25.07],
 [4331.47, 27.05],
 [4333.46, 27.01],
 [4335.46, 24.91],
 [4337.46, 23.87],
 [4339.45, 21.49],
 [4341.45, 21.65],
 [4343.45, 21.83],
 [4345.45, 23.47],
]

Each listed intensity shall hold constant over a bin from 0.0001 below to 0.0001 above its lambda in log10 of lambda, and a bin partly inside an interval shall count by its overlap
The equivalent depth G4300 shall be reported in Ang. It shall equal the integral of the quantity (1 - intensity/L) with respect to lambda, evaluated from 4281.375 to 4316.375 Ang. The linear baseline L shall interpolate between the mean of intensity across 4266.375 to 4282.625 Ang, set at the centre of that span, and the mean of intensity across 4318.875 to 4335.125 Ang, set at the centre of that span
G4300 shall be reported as 5.2 Ang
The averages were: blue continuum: 23.6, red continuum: 25.3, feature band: 20.7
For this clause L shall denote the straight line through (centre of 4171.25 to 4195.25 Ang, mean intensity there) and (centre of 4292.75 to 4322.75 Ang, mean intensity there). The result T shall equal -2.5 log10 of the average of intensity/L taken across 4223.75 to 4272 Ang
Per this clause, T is -0.12 mag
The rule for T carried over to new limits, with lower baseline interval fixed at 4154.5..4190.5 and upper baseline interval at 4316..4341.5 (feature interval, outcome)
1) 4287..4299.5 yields 0.124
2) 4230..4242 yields -0.050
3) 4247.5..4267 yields -0.035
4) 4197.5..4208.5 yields 0.039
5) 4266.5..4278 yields 0.040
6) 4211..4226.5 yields -0.015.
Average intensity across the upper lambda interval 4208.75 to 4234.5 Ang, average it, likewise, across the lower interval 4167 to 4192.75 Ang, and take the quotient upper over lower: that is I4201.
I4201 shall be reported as 1.05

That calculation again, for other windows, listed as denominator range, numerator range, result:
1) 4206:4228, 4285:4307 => 0.88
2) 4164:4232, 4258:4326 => 1.00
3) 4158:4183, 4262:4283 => 1.08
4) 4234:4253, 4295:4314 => 0.77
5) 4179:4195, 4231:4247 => 1.10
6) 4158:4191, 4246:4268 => 1.10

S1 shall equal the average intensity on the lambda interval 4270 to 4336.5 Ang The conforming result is 22.5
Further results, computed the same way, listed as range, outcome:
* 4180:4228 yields 22.4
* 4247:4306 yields 22.6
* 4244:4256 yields 24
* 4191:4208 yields 22.3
